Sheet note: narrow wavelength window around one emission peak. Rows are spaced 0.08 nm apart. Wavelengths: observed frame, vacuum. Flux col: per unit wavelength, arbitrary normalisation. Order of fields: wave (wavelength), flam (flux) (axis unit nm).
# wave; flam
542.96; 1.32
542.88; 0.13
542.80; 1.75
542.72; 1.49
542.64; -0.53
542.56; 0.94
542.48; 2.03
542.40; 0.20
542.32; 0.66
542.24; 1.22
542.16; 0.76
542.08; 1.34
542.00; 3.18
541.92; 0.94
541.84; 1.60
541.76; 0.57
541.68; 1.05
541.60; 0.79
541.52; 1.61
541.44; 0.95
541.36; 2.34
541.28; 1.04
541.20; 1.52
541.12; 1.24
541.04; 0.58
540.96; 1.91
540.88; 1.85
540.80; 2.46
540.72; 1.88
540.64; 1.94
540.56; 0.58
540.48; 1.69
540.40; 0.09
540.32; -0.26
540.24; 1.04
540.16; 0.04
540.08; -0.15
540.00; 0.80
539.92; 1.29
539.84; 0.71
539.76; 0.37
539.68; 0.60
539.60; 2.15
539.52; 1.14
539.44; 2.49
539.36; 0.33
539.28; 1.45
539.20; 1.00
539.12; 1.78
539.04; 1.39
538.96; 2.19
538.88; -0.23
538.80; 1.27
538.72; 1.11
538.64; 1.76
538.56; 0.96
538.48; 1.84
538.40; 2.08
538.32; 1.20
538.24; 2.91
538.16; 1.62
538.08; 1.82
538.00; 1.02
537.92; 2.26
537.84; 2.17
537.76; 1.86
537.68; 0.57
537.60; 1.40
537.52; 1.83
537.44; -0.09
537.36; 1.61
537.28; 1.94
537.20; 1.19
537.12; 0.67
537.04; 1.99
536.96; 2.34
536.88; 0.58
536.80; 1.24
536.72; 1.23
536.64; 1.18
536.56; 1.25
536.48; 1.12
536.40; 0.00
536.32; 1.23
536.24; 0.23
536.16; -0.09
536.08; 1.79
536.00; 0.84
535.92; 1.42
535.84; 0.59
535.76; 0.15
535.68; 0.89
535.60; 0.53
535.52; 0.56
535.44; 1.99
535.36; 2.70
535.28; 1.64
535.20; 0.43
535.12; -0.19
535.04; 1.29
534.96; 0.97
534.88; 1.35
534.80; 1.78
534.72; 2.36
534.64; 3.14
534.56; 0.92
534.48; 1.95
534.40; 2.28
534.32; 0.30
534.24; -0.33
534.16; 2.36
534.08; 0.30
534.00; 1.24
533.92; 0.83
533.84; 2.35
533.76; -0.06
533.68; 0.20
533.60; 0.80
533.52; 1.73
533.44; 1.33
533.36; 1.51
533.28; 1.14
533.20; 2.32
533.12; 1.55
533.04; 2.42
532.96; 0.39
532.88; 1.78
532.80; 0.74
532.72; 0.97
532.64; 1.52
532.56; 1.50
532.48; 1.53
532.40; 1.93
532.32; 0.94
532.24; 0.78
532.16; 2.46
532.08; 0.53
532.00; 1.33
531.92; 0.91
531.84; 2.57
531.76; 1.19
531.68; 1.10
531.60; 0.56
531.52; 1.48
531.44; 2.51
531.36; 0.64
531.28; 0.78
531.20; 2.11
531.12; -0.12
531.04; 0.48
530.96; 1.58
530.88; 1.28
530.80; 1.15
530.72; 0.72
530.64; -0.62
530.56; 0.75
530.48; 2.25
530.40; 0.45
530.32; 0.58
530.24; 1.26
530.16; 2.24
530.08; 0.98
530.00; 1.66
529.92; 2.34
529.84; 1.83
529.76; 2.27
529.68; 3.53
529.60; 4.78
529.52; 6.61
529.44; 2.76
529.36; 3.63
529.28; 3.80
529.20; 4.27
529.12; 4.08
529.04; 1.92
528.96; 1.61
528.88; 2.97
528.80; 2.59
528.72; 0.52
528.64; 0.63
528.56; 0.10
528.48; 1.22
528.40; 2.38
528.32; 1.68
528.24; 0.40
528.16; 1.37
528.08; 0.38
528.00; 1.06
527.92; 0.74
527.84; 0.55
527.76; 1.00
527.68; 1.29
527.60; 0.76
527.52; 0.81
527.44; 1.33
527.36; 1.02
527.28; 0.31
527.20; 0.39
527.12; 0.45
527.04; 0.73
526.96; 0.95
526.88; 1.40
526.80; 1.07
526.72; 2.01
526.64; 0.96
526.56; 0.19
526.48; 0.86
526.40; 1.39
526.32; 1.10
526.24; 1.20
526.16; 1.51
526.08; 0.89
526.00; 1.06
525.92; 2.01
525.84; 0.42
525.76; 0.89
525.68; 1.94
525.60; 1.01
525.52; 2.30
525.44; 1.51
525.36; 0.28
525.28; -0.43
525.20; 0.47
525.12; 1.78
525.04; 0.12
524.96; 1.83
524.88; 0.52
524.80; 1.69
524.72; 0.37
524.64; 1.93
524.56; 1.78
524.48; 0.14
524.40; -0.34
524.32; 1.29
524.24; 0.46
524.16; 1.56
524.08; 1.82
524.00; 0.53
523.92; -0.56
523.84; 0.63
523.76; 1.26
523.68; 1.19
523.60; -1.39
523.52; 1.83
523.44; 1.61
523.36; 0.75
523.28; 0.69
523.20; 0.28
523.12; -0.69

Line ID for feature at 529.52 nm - [O II] 3727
